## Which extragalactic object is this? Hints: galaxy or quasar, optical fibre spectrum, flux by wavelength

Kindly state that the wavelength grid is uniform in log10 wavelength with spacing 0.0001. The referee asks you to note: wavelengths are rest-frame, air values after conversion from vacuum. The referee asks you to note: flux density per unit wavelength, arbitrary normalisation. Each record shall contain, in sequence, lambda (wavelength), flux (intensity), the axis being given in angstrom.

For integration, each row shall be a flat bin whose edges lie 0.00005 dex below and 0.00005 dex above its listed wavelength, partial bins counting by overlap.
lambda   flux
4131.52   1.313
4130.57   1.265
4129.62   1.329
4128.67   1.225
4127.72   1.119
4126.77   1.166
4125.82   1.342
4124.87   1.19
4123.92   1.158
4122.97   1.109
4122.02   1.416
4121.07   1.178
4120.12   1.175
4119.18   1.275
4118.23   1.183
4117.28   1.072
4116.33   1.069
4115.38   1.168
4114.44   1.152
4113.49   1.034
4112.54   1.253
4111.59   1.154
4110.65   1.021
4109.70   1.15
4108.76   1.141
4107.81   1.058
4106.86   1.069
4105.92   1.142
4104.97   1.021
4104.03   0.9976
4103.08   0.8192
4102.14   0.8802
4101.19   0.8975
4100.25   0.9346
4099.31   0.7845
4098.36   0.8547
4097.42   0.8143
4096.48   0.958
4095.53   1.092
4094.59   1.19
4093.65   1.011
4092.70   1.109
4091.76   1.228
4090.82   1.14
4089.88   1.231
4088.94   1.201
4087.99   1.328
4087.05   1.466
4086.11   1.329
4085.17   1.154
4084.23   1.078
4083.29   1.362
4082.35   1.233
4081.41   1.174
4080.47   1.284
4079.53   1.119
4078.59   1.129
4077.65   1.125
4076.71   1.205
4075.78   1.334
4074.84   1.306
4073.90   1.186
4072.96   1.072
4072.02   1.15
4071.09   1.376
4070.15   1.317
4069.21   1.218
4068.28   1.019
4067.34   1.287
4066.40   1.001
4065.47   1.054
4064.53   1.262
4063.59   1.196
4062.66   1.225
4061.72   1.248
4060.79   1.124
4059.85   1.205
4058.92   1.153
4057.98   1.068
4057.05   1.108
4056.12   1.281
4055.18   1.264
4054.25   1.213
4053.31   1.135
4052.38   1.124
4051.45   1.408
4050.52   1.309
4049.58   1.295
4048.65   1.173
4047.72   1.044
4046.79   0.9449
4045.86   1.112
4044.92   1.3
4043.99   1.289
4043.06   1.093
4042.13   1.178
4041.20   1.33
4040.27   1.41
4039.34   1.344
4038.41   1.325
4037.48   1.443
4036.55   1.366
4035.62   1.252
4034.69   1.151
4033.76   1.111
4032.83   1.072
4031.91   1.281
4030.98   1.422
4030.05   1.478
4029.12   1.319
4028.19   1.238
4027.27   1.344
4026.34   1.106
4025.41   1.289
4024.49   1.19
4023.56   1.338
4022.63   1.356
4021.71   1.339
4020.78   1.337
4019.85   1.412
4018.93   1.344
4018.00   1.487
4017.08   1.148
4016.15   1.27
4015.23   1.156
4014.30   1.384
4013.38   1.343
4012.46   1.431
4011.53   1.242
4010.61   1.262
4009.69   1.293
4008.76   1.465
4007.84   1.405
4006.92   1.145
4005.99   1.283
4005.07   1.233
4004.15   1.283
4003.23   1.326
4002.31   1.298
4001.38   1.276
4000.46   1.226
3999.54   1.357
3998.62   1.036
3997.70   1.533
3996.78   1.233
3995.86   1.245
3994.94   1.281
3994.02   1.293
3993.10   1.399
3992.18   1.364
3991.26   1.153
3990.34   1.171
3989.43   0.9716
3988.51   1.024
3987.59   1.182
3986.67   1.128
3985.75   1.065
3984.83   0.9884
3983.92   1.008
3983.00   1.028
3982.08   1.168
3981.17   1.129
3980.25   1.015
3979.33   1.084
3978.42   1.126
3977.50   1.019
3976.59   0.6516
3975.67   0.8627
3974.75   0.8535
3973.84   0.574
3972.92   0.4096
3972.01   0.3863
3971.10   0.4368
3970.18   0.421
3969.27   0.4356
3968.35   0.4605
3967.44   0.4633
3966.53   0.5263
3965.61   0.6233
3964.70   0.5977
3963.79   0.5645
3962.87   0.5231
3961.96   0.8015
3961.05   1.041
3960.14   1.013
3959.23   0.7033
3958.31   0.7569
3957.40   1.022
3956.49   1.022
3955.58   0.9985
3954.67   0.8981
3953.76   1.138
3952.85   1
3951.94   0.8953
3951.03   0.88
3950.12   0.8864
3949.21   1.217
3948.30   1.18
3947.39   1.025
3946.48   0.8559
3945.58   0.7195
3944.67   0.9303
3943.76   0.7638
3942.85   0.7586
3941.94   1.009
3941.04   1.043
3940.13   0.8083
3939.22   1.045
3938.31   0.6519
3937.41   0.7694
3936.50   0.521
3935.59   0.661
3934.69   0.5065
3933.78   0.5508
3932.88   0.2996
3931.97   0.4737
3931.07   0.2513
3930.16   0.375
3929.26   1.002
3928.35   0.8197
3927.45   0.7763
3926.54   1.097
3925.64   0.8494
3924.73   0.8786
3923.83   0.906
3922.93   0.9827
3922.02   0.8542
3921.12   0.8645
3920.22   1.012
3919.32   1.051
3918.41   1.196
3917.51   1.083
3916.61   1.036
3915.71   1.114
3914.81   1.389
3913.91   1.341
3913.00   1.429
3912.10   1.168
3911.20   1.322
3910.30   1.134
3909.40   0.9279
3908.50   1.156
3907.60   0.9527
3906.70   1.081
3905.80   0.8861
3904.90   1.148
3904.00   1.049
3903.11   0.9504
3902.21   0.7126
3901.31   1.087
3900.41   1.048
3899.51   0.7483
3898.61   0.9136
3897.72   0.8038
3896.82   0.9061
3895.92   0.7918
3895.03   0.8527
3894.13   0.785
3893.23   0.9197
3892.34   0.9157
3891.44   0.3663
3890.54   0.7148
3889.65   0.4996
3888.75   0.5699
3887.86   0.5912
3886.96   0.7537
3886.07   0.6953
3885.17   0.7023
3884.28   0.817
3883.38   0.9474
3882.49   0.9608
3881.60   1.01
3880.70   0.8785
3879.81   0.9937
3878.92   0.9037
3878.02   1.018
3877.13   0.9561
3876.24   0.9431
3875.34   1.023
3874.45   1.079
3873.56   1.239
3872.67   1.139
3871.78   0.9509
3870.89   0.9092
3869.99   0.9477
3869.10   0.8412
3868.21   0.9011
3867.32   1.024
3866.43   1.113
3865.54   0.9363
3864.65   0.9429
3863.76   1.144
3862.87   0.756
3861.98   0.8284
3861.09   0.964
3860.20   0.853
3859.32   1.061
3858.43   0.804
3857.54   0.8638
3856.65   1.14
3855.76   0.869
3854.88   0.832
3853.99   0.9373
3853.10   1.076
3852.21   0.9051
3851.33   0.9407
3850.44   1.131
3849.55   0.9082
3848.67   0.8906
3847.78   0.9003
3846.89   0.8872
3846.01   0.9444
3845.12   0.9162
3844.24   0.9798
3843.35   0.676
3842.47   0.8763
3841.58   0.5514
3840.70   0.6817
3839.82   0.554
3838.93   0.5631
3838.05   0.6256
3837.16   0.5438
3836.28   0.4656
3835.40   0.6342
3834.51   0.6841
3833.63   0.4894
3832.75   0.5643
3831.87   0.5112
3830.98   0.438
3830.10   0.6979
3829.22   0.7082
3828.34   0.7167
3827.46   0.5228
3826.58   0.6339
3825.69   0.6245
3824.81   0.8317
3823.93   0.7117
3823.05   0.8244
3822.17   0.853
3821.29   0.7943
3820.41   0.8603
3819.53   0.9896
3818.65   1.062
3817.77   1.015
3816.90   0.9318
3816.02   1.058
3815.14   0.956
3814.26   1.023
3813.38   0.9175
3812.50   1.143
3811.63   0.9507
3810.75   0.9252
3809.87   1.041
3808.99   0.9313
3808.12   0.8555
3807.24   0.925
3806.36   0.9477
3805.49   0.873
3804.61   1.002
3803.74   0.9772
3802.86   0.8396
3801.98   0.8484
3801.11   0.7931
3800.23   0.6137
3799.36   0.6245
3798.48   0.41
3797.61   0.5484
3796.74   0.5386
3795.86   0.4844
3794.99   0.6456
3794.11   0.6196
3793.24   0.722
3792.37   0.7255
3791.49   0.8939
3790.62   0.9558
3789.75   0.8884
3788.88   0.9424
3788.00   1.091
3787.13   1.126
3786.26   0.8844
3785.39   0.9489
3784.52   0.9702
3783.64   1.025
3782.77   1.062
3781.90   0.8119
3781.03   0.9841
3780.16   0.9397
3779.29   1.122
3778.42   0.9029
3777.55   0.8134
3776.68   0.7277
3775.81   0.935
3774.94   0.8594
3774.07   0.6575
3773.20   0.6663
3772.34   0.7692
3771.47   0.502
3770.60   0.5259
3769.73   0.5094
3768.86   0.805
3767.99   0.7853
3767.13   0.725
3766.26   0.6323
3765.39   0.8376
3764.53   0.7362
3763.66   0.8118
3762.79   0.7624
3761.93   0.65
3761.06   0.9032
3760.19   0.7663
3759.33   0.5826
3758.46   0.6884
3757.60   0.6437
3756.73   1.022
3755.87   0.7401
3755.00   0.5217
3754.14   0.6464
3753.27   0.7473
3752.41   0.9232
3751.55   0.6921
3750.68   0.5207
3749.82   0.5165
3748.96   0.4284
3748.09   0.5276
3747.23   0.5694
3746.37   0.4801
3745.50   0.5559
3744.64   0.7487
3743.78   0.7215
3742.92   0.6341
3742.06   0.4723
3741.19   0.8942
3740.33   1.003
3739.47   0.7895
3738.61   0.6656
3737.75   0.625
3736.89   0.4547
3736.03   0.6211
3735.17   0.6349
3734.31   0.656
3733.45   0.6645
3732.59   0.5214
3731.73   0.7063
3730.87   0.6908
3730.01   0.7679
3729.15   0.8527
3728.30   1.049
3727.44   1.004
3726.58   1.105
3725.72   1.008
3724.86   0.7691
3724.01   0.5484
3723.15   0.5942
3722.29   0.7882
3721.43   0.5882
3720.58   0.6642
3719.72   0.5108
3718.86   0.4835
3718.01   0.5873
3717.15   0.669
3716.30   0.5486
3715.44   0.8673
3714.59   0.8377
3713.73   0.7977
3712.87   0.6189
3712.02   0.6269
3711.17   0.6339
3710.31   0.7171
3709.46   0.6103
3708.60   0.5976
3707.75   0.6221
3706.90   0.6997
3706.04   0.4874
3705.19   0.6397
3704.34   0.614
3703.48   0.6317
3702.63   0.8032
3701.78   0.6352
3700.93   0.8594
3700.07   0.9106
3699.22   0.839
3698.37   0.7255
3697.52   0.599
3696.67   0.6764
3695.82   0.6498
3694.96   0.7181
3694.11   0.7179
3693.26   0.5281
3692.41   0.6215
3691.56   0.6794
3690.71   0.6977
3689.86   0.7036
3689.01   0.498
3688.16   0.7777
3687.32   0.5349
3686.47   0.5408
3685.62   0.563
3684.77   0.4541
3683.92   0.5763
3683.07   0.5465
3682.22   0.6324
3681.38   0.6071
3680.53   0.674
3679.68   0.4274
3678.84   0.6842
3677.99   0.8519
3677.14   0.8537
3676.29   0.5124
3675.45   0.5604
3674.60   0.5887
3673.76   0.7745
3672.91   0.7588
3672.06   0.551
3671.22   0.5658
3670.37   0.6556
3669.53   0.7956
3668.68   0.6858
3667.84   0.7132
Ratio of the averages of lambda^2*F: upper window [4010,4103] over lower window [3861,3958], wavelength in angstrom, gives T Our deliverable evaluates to 1.4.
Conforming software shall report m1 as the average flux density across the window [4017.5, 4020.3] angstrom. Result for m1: 1.41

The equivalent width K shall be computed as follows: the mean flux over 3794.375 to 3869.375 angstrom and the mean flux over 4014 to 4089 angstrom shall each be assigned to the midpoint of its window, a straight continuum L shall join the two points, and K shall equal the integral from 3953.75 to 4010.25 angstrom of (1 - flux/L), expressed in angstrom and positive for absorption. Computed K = 6.2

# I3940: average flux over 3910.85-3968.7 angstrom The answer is 0.865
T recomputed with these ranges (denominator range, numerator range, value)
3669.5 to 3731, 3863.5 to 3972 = 1.44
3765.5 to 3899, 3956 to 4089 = 1.51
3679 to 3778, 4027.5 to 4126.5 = 2.06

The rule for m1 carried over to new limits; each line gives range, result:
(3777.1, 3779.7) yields 0.943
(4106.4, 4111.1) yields 1.09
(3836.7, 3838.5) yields 0.583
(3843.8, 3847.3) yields 0.934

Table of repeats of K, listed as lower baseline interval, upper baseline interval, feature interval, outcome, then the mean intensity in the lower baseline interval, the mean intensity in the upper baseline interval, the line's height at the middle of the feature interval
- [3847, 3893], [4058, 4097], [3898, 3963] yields 4.4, 0.903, 1.19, 0.987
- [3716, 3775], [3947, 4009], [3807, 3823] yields -3.6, 0.691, 0.987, 0.78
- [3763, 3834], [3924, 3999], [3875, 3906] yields -0.3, 0.81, 0.871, 0.844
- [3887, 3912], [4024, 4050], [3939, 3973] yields 7.6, 0.885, 1.25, 1.03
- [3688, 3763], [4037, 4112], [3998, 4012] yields -2.8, 0.688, 1.16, 1.07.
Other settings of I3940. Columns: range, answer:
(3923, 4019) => 0.961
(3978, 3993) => 1.11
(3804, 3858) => 0.825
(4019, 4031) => 1.32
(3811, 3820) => 1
